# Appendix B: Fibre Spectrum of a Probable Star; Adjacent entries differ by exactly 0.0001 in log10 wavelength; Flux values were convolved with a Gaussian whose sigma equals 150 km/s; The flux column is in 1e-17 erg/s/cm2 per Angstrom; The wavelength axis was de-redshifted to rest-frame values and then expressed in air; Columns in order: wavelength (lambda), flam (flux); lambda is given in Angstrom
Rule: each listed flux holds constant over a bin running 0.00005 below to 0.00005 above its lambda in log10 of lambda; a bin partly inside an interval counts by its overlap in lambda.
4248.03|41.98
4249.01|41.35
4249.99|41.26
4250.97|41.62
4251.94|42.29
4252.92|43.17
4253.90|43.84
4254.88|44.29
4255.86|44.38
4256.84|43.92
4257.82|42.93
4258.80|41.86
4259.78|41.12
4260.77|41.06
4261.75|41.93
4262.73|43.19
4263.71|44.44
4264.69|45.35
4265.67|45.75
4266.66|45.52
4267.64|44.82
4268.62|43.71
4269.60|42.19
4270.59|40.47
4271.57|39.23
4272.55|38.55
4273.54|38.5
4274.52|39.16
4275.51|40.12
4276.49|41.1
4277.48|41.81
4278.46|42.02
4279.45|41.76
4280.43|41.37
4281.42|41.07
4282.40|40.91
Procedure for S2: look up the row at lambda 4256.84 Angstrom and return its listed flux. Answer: 43.92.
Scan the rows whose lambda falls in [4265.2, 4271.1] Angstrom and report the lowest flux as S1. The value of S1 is 40.47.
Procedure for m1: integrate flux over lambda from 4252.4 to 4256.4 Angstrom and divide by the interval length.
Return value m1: 43.9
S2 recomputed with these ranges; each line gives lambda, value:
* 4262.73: 43.19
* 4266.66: 45.52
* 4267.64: 44.82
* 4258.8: 41.86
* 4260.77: 41.06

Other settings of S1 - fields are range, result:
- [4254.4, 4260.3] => 41.12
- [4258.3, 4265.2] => 41.06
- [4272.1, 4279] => 38.5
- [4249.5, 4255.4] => 41.26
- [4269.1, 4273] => 38.55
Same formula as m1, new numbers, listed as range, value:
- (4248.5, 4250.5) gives 41.2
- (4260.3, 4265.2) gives 43.3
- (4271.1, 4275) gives 38.9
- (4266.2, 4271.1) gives 43.4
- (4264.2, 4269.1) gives 45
